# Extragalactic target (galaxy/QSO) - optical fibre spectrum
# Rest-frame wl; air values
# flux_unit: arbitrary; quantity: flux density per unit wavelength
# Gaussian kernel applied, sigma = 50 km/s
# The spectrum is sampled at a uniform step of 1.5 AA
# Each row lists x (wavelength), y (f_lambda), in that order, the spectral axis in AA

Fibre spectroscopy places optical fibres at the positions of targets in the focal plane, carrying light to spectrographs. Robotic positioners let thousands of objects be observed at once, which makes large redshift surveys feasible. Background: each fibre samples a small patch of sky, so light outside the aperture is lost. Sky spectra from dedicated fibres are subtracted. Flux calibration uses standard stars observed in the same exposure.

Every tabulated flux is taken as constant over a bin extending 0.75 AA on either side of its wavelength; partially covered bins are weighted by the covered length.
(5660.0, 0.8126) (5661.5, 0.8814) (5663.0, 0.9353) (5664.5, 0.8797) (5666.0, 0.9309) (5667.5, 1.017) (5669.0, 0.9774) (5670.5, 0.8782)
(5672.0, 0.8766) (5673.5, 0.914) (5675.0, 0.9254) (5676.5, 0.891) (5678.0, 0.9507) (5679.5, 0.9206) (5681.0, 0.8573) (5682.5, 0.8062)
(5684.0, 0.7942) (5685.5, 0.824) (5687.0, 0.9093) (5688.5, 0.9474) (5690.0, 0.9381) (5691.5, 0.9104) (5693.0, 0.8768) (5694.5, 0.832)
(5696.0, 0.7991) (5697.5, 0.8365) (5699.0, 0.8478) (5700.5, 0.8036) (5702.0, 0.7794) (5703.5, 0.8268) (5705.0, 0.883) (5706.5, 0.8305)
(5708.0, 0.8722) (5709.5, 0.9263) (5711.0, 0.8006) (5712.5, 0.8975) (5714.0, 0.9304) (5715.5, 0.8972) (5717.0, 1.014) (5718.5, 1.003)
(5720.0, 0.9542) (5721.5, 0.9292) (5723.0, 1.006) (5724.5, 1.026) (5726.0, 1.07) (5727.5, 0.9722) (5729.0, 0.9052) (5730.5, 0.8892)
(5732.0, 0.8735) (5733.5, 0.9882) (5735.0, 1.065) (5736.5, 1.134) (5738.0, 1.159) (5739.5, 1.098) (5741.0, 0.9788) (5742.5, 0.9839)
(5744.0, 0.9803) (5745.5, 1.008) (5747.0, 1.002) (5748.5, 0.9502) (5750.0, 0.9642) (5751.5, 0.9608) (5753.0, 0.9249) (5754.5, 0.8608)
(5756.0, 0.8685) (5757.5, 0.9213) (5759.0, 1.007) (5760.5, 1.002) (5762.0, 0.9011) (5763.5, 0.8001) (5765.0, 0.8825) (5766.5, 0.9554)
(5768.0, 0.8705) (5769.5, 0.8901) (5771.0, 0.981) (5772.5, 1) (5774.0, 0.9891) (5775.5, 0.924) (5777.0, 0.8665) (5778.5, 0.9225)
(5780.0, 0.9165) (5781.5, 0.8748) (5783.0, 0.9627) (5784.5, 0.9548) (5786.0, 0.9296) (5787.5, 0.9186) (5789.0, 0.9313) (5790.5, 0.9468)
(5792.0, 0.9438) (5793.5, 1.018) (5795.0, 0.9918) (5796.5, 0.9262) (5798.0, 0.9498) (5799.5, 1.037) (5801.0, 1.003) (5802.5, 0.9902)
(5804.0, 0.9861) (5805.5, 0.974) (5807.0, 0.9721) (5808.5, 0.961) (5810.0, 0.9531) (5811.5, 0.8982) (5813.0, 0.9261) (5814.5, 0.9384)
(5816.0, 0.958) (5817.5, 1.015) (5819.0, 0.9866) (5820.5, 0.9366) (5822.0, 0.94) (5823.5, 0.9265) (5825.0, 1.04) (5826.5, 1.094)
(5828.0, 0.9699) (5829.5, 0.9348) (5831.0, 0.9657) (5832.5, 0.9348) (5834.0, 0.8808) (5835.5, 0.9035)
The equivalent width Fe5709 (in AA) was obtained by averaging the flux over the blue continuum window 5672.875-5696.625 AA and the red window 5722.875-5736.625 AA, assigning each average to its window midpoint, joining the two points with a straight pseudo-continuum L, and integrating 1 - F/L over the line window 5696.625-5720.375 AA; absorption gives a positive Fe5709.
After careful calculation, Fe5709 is 1.5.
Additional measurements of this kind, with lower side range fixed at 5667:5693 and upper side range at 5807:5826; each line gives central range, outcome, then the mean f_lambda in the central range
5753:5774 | 0.3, 0.921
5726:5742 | -1.5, 1.01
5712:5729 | -1.0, 0.971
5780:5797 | 0.0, 0.944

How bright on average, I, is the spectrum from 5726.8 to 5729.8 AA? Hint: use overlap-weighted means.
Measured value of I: 0.937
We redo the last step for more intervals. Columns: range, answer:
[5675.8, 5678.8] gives 0.921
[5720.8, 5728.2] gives 1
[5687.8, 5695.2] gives 0.901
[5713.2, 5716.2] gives 0.914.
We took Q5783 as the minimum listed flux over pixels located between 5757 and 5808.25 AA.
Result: 0.8001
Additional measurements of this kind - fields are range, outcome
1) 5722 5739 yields 0.8735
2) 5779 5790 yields 0.8748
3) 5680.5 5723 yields 0.7794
